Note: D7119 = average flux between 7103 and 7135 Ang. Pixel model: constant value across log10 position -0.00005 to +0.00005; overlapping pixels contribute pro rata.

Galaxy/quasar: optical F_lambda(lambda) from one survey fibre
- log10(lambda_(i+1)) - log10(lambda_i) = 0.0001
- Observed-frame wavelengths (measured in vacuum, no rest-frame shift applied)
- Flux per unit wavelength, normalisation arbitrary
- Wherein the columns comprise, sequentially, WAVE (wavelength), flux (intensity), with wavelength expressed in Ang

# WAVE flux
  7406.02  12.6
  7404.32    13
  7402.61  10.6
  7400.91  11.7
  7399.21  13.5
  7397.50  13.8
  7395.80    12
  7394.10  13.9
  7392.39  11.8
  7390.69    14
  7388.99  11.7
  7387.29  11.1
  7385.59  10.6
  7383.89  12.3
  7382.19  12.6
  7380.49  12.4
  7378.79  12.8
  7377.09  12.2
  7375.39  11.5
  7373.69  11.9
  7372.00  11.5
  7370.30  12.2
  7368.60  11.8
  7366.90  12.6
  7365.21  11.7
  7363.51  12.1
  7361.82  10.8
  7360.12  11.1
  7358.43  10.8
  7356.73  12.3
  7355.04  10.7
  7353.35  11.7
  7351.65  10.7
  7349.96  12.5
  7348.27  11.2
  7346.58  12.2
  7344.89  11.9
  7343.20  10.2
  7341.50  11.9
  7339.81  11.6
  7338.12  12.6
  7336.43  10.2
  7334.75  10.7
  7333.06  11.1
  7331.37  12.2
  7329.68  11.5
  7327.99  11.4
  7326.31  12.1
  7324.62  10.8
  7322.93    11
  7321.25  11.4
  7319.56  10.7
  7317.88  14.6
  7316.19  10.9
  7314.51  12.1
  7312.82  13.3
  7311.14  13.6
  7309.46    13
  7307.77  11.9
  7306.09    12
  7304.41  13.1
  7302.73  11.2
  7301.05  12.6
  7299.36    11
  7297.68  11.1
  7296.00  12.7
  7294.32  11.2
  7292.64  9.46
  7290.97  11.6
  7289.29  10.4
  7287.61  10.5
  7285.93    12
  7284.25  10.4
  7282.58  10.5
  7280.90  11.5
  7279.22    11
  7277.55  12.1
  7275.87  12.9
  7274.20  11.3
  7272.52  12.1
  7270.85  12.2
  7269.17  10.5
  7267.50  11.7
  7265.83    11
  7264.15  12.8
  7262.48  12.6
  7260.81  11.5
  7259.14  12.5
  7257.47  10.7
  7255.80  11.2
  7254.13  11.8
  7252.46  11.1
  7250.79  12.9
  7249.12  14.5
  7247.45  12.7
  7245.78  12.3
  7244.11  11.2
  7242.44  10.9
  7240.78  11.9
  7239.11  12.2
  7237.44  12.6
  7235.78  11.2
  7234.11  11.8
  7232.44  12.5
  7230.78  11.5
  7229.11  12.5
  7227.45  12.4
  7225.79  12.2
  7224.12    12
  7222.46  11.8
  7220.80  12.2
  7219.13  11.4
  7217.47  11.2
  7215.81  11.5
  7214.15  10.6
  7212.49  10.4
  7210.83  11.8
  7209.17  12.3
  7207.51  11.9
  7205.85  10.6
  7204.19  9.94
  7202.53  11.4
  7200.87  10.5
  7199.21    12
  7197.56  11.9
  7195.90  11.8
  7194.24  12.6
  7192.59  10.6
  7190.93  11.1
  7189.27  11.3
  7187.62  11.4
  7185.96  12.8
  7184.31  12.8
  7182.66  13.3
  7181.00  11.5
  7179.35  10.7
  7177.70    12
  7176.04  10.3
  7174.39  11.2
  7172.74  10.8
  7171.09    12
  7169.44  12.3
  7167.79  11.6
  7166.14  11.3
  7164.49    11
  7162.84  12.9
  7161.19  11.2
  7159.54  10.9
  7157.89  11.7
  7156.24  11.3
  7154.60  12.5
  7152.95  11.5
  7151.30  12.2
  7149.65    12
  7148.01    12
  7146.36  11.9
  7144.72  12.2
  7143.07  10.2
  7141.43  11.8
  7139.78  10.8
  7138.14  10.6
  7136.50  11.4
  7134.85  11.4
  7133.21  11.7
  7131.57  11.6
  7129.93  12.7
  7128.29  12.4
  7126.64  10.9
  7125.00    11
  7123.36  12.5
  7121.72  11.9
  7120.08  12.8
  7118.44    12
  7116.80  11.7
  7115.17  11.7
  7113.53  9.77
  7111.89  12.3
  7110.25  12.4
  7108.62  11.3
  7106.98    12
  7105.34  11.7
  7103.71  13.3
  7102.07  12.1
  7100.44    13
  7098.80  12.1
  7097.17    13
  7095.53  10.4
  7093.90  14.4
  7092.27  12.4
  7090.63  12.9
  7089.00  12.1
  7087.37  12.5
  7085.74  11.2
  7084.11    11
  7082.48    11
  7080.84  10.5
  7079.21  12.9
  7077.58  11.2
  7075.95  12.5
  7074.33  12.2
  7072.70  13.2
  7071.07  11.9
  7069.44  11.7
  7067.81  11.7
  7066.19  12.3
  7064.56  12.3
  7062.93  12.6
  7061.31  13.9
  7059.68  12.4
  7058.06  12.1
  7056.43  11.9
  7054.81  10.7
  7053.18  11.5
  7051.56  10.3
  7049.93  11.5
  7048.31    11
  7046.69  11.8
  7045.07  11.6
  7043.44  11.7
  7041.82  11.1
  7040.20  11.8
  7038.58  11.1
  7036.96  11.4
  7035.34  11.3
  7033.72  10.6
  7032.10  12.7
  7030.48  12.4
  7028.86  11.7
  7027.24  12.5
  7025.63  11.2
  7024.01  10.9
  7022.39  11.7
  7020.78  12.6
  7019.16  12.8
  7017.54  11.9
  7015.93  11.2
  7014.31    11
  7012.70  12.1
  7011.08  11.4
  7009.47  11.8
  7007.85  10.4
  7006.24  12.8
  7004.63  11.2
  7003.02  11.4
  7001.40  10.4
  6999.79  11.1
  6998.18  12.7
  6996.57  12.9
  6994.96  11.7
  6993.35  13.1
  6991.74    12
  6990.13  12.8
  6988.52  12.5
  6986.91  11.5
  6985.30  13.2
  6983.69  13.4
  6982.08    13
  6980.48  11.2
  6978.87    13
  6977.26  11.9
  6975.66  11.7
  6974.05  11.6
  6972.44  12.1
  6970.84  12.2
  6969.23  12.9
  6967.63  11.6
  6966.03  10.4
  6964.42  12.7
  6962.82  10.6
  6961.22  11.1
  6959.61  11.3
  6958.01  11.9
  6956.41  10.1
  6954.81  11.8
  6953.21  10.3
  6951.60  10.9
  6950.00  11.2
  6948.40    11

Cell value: 11.9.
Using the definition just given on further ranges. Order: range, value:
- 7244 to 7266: 12.1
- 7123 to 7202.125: 11.6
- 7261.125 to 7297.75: 11.4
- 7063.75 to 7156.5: 11.9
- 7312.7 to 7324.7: 11.8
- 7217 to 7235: 12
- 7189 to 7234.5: 11.6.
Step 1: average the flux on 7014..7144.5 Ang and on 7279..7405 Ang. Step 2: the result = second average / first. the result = 1.00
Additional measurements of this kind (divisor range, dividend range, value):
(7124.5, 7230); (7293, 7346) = 1.02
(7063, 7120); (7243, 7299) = 0.97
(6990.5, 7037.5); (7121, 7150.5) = 0.99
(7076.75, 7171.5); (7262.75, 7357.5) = 0.98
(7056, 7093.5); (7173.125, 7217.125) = 0.94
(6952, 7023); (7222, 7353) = 0.99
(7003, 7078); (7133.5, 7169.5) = 0.98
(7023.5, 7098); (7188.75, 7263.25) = 0.99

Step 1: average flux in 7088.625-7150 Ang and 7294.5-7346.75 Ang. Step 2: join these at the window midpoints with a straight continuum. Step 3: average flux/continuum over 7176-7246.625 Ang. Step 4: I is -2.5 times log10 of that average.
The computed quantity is 0.02 mag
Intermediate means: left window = 11.9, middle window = 11.7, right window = 11.8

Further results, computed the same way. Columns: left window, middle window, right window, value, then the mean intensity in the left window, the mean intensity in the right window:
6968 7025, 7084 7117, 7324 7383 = -0.02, 12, 11.6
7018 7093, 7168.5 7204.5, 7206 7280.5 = 0.02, 11.8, 11.8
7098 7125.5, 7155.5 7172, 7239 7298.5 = 0.02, 12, 11.6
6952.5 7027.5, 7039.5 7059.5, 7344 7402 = 0.04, 11.8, 12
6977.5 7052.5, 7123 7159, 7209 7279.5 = 0.02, 11.8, 11.9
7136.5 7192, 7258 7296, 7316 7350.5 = 0.01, 11.6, 11.6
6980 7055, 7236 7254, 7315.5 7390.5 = -0.04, 11.8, 11.7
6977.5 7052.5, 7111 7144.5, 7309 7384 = 0.02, 11.8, 11.8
